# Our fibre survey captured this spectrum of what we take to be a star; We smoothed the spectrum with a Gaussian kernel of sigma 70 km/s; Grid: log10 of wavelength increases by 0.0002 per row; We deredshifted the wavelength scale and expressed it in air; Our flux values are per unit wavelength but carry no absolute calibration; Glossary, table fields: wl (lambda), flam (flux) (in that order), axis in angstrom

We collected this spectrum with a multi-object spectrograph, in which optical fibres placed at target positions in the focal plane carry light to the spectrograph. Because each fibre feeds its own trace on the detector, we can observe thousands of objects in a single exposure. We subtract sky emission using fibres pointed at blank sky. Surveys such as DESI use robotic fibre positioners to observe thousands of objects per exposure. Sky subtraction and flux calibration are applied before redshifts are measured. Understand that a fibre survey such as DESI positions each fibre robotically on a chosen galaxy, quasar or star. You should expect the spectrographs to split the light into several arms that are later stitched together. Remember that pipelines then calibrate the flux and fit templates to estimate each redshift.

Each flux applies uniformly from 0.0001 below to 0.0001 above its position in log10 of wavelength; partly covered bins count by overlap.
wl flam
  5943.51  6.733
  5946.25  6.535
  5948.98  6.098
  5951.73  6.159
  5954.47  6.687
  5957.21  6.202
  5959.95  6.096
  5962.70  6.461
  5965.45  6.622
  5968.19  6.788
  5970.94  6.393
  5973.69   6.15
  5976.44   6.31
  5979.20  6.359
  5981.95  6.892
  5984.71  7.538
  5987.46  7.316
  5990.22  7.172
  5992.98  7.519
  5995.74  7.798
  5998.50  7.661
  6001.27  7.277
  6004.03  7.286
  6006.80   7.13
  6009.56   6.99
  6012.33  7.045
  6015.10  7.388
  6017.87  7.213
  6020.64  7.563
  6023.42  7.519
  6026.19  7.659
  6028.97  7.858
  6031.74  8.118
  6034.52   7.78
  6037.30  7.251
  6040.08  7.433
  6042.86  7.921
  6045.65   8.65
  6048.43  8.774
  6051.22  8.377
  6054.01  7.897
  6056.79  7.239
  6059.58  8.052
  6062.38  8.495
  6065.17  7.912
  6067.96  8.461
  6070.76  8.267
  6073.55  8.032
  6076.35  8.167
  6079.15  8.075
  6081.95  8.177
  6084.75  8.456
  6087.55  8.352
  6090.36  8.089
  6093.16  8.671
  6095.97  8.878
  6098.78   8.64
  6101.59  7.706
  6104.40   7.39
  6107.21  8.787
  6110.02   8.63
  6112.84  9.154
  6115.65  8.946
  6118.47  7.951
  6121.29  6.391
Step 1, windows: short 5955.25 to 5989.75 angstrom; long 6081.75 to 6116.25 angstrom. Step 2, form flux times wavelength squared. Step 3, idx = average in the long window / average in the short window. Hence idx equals 1.3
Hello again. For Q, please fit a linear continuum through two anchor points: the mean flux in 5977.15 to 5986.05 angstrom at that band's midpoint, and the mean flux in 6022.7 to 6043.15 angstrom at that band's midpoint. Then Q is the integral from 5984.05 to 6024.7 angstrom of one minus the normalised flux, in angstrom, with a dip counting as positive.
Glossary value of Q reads -0.7 angstrom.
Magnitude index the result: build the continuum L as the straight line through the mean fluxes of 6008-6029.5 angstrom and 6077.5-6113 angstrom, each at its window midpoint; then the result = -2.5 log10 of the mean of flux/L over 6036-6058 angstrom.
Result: -0.03 mag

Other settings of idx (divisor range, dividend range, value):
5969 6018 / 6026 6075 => 1.16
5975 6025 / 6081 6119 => 1.21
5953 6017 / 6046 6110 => 1.23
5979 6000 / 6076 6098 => 1.18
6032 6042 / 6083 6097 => 1.14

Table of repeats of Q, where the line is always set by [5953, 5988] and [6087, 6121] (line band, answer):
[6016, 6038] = -0.86 angstrom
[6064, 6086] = -0.59 angstrom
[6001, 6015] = -0.14 angstrom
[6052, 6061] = -0.05 angstrom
